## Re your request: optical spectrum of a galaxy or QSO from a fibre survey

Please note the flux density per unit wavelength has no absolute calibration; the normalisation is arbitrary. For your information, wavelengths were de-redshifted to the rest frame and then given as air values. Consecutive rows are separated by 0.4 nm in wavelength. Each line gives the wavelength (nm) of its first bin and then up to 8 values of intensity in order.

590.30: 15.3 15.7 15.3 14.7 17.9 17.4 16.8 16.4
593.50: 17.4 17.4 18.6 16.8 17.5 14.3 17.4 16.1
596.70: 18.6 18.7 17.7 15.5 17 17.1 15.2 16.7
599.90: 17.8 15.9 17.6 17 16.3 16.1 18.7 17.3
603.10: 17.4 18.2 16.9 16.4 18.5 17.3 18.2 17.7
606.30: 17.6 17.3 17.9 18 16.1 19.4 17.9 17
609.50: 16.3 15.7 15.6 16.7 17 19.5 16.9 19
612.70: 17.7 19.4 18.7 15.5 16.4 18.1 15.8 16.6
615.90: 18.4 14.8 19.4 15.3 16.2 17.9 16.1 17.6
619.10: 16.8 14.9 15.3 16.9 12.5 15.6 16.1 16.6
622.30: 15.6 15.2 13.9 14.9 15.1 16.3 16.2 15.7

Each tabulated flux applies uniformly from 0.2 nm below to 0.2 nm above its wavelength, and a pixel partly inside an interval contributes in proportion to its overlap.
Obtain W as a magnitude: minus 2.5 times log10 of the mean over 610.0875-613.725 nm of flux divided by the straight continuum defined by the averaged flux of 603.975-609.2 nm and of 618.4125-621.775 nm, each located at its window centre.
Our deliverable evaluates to -0.06 mag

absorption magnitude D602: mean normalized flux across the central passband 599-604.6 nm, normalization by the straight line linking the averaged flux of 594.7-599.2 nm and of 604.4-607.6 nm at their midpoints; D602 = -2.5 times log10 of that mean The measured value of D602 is 0.020 mag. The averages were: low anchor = 16.9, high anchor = 17.8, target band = 17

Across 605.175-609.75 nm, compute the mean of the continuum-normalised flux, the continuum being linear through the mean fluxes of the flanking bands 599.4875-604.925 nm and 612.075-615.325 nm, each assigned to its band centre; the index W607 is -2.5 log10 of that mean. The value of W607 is -0.01 mag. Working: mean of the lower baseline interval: 17.2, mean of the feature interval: 17.6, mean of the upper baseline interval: 17.6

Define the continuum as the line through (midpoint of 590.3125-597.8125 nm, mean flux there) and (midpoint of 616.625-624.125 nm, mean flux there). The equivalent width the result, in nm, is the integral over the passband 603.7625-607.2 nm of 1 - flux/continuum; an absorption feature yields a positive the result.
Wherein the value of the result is -0.23 nm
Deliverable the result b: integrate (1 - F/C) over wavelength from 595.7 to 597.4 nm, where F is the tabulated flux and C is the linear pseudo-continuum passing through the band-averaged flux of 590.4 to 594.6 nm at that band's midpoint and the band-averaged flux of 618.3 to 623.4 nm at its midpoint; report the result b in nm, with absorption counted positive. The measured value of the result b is -0.117 nm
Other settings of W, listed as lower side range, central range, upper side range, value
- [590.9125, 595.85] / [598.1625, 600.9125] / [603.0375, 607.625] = 0.03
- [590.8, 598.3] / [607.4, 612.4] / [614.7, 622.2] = -0.05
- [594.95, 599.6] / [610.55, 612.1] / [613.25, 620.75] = -0.06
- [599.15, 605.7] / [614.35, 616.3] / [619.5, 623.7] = -0.07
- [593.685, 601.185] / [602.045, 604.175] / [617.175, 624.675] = -0.06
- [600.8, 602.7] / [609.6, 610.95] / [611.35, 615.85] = 0.09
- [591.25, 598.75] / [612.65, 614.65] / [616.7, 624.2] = -0.09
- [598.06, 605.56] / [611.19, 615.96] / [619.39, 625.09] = -0.10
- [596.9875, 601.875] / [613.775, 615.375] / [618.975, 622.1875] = -0.04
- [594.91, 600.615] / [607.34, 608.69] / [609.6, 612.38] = -0.05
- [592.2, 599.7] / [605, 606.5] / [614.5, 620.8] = -0.06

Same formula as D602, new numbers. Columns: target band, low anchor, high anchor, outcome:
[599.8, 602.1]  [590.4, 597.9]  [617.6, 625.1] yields -0.010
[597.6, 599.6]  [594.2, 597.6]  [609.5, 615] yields 0.059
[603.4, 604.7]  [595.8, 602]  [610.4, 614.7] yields -0.006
